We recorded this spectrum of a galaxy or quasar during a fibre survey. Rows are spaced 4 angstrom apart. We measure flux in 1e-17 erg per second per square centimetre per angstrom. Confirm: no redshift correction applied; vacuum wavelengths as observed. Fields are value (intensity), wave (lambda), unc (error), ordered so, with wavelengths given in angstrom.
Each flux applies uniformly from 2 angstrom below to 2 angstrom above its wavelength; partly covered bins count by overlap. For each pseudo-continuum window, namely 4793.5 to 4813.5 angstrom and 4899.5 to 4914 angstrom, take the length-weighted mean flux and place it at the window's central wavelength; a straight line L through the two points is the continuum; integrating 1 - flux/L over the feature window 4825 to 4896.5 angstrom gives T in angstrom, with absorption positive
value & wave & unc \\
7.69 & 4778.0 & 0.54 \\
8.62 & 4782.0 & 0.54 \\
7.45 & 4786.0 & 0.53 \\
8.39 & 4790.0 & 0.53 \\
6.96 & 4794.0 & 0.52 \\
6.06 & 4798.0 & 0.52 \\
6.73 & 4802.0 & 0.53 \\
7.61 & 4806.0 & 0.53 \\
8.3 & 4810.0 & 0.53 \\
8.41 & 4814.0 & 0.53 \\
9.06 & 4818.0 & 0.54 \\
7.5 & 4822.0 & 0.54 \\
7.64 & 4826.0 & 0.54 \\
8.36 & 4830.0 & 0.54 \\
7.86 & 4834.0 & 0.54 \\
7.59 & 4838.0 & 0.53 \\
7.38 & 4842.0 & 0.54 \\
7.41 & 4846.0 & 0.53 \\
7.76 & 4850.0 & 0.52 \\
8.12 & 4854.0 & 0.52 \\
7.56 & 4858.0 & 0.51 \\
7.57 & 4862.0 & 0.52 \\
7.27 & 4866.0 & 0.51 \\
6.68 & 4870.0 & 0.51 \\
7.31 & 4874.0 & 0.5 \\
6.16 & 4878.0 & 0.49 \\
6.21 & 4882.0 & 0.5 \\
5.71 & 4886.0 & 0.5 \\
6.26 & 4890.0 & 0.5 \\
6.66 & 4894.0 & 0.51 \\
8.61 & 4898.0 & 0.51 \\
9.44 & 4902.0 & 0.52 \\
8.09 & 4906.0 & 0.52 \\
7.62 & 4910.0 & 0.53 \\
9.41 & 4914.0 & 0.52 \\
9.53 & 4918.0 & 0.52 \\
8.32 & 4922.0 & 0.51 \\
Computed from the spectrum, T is 6.6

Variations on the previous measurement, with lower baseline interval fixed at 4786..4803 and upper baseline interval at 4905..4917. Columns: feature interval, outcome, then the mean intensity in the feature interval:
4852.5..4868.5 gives 0.61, 7.58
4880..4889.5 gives 2.52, 6.01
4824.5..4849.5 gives -0.34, 7.71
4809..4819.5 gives -1.80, 8.6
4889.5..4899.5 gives 1.27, 7.24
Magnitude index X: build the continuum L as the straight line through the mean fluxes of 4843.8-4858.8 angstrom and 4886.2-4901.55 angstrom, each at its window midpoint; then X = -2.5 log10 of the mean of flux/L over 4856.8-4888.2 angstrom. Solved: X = 0.11 mag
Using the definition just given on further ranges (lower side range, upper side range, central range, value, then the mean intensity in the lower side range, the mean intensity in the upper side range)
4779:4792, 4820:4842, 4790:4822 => 0.04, 8.12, 7.75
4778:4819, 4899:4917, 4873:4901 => 0.25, 7.72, 8.69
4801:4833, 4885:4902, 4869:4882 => 0.11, 7.99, 7.18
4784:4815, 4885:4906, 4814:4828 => -0.09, 7.46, 7.49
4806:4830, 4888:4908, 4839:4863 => 0.05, 8.15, 7.81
